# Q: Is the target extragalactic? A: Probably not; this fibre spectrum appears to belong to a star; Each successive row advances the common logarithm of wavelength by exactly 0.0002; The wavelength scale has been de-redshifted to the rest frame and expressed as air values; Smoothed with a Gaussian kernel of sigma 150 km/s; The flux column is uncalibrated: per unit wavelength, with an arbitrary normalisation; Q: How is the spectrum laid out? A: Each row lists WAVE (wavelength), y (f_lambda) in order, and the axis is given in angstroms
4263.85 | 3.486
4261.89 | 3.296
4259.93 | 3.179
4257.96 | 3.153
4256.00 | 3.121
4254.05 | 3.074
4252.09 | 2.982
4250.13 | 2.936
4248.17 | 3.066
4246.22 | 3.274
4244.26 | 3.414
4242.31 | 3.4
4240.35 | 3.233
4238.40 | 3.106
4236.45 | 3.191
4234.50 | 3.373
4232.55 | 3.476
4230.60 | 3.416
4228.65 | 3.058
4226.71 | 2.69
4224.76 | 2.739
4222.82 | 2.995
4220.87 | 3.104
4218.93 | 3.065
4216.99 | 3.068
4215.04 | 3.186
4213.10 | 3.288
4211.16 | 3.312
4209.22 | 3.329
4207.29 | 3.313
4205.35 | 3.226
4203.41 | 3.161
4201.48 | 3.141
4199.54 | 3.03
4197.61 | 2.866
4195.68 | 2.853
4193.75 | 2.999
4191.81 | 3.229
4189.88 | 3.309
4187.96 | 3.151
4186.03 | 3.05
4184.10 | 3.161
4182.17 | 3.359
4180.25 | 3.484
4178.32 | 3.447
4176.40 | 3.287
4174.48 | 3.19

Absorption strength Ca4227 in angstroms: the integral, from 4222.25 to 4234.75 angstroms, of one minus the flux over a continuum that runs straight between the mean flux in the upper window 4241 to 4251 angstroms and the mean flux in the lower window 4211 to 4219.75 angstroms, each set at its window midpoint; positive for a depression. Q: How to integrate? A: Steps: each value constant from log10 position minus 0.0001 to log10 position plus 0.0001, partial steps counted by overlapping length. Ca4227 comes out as 0.4 angstroms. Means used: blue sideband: 3.17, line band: 3.1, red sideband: 3.22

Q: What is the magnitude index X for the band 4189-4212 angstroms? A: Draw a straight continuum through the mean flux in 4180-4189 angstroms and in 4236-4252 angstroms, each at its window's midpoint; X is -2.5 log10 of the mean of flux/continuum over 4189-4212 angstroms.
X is 0.024 mag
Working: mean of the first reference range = 3.22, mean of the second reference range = 3.19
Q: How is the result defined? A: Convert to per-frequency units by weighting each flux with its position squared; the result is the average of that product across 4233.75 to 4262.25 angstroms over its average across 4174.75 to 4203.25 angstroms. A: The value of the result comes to 1.03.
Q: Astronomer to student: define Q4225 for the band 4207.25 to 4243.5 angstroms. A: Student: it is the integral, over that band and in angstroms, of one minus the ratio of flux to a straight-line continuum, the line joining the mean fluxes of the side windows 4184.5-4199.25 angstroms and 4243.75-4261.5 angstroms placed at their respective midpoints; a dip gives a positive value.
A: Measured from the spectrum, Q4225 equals -0.8 angstroms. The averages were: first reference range 3.07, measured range 3.17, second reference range 3.13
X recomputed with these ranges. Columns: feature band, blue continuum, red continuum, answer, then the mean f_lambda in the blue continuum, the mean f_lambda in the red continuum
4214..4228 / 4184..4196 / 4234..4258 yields 0.06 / 3.12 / 3.18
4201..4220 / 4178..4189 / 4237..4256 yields 0.00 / 3.27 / 3.16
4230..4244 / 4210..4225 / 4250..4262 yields -0.07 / 3.11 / 3.1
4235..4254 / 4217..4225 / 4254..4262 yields -0.02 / 3.01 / 3.16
